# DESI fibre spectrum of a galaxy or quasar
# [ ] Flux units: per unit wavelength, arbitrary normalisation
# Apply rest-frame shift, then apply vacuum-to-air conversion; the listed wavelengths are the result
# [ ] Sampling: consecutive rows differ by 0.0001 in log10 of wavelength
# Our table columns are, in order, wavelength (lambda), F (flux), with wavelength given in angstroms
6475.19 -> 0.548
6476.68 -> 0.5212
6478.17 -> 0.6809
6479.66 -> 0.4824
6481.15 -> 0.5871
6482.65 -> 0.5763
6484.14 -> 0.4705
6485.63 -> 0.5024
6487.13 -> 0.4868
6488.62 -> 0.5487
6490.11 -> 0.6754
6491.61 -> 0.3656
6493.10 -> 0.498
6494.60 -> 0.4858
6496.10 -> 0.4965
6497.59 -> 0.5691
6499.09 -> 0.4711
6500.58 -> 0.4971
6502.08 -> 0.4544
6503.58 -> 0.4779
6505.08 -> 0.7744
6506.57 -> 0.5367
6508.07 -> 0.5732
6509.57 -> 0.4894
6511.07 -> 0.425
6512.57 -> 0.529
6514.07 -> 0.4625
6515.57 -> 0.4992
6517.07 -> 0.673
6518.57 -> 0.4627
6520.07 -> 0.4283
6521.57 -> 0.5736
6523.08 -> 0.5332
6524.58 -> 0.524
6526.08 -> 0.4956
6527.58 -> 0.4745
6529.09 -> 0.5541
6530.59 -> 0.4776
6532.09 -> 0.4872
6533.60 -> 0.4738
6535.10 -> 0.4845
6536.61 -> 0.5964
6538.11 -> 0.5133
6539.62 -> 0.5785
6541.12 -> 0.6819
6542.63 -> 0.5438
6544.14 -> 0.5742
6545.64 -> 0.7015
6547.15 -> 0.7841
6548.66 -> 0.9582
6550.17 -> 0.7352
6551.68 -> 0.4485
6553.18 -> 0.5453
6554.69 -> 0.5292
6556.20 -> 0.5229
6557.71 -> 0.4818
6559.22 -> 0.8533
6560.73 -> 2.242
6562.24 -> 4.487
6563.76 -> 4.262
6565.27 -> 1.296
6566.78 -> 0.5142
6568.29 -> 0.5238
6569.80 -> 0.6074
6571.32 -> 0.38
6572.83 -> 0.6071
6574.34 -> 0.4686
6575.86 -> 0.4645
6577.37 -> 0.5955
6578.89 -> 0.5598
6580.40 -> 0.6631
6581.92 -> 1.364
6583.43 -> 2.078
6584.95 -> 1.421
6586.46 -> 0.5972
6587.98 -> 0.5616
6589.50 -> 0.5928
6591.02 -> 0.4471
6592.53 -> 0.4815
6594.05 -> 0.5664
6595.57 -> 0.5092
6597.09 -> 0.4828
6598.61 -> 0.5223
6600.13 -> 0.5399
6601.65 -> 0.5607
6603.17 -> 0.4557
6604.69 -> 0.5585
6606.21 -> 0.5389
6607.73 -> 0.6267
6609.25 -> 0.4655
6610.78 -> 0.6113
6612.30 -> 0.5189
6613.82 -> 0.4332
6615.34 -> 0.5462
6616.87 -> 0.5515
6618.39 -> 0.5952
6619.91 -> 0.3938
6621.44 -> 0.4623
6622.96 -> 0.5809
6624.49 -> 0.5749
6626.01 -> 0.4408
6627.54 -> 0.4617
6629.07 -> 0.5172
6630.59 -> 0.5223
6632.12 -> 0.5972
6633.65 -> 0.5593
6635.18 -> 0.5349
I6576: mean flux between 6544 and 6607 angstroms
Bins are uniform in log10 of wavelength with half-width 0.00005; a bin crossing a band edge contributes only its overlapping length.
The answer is 0.885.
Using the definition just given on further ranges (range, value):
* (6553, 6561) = 0.802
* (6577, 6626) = 0.636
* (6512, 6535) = 0.509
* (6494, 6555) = 0.551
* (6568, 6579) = 0.524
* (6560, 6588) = 1.26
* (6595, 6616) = 0.527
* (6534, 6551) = 0.646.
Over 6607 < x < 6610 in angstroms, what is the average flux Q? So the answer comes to 0.546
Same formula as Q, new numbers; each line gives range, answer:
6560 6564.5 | 3.66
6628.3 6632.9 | 0.545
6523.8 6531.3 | 0.506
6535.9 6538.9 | 0.555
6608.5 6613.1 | 0.531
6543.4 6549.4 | 0.755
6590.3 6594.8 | 0.499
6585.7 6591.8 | 0.551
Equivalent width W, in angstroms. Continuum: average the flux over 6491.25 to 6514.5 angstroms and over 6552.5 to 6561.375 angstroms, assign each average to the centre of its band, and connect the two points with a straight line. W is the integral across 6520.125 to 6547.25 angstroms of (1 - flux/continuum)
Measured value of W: 5.9 angstroms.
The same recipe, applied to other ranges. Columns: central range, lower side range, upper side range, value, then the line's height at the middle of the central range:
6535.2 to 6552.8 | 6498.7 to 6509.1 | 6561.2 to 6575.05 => 7.6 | 1.13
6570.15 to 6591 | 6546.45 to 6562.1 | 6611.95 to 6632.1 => -0.2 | 0.783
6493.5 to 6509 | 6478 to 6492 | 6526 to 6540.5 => -0.1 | 0.529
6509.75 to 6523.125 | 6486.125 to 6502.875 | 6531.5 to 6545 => 0.5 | 0.527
